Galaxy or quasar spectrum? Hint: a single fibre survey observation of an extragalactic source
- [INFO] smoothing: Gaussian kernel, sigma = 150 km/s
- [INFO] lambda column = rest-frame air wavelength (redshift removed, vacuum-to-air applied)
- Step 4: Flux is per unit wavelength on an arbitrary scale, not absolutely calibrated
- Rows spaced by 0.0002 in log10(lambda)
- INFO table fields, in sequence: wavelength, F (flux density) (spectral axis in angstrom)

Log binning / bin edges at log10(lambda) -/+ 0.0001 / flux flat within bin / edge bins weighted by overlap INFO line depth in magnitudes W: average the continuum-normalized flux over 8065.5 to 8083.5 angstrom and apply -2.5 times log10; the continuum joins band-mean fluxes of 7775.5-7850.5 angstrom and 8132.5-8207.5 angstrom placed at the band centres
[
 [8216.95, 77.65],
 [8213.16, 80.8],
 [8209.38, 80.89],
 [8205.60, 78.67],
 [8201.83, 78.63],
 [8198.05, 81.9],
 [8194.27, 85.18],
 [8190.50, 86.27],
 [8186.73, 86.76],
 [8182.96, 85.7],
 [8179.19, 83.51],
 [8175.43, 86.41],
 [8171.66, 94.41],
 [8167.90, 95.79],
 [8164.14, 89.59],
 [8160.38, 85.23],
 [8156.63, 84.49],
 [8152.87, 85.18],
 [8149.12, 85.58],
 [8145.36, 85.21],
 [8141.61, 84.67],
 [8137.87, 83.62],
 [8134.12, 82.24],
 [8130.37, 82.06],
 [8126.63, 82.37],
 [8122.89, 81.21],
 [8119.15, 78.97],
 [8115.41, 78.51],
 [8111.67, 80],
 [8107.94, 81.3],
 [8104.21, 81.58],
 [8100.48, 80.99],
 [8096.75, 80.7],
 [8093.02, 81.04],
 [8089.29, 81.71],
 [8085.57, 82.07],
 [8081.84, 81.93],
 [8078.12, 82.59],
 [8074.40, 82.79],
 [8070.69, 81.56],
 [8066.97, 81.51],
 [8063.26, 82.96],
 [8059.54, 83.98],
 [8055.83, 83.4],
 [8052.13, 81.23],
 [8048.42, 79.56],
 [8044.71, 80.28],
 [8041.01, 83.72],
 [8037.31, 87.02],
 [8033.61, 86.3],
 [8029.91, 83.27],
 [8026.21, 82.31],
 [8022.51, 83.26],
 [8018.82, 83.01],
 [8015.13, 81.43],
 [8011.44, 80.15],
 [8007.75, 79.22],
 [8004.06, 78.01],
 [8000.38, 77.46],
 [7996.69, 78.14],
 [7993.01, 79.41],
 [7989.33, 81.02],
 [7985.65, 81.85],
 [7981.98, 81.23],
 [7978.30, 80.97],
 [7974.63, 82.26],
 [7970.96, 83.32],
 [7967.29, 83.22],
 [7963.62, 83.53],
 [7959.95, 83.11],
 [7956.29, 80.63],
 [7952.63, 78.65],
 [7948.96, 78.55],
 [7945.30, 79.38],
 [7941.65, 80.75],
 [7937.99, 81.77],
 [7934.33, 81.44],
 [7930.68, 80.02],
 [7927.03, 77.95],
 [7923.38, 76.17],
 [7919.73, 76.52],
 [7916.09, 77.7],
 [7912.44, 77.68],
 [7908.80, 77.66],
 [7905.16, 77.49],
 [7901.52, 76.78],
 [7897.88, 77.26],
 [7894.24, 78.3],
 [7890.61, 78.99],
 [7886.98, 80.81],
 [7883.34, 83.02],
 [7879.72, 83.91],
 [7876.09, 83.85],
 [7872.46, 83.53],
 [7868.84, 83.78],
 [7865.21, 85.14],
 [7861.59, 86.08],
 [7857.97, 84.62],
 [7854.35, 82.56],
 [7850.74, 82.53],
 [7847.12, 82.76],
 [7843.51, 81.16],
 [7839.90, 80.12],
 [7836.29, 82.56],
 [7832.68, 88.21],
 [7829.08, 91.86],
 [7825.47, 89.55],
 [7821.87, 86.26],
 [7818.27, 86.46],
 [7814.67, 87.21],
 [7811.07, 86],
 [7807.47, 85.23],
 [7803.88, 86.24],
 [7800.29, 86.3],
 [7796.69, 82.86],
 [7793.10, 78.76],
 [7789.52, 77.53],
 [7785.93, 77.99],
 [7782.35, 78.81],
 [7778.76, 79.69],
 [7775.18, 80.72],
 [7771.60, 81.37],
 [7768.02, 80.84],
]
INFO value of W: 0.037 mag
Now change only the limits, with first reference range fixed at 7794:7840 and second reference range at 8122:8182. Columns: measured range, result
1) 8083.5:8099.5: 0.06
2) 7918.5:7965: 0.08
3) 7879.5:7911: 0.09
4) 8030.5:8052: 0.04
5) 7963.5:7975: 0.04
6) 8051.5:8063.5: 0.04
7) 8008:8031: 0.05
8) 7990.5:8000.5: 0.10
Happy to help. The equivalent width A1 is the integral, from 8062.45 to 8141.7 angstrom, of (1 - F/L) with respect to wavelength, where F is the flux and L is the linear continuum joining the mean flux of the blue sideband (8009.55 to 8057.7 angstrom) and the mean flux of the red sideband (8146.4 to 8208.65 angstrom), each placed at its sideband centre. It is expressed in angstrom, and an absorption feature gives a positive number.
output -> 2.4 angstrom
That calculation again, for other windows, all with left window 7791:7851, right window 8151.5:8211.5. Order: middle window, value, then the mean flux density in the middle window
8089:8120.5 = 1.81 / 80.5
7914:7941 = 1.99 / 78.9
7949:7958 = 0.61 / 79.4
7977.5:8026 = 2.73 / 80.4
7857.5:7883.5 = 0.23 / 84.3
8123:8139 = 0.58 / 82.4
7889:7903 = 1.19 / 77.8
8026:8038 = 0.06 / 84.8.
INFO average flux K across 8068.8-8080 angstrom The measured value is 82.3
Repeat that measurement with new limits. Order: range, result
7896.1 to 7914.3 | 77.4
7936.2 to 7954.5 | 79.8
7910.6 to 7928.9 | 77.2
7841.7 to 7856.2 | 82.3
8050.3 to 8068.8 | 82.6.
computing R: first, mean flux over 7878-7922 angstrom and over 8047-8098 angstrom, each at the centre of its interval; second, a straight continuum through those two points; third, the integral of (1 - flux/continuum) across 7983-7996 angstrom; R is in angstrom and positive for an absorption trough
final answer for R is 0.0 angstrom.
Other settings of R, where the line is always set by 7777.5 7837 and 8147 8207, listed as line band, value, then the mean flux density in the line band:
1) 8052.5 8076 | 0.77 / 82.6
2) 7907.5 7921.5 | 1.22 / 77.4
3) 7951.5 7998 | 1.97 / 81.4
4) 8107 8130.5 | 1.41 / 80.5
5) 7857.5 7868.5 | -0.08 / 85.1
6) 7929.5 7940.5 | 0.48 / 81.1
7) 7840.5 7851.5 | 0.33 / 81.9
